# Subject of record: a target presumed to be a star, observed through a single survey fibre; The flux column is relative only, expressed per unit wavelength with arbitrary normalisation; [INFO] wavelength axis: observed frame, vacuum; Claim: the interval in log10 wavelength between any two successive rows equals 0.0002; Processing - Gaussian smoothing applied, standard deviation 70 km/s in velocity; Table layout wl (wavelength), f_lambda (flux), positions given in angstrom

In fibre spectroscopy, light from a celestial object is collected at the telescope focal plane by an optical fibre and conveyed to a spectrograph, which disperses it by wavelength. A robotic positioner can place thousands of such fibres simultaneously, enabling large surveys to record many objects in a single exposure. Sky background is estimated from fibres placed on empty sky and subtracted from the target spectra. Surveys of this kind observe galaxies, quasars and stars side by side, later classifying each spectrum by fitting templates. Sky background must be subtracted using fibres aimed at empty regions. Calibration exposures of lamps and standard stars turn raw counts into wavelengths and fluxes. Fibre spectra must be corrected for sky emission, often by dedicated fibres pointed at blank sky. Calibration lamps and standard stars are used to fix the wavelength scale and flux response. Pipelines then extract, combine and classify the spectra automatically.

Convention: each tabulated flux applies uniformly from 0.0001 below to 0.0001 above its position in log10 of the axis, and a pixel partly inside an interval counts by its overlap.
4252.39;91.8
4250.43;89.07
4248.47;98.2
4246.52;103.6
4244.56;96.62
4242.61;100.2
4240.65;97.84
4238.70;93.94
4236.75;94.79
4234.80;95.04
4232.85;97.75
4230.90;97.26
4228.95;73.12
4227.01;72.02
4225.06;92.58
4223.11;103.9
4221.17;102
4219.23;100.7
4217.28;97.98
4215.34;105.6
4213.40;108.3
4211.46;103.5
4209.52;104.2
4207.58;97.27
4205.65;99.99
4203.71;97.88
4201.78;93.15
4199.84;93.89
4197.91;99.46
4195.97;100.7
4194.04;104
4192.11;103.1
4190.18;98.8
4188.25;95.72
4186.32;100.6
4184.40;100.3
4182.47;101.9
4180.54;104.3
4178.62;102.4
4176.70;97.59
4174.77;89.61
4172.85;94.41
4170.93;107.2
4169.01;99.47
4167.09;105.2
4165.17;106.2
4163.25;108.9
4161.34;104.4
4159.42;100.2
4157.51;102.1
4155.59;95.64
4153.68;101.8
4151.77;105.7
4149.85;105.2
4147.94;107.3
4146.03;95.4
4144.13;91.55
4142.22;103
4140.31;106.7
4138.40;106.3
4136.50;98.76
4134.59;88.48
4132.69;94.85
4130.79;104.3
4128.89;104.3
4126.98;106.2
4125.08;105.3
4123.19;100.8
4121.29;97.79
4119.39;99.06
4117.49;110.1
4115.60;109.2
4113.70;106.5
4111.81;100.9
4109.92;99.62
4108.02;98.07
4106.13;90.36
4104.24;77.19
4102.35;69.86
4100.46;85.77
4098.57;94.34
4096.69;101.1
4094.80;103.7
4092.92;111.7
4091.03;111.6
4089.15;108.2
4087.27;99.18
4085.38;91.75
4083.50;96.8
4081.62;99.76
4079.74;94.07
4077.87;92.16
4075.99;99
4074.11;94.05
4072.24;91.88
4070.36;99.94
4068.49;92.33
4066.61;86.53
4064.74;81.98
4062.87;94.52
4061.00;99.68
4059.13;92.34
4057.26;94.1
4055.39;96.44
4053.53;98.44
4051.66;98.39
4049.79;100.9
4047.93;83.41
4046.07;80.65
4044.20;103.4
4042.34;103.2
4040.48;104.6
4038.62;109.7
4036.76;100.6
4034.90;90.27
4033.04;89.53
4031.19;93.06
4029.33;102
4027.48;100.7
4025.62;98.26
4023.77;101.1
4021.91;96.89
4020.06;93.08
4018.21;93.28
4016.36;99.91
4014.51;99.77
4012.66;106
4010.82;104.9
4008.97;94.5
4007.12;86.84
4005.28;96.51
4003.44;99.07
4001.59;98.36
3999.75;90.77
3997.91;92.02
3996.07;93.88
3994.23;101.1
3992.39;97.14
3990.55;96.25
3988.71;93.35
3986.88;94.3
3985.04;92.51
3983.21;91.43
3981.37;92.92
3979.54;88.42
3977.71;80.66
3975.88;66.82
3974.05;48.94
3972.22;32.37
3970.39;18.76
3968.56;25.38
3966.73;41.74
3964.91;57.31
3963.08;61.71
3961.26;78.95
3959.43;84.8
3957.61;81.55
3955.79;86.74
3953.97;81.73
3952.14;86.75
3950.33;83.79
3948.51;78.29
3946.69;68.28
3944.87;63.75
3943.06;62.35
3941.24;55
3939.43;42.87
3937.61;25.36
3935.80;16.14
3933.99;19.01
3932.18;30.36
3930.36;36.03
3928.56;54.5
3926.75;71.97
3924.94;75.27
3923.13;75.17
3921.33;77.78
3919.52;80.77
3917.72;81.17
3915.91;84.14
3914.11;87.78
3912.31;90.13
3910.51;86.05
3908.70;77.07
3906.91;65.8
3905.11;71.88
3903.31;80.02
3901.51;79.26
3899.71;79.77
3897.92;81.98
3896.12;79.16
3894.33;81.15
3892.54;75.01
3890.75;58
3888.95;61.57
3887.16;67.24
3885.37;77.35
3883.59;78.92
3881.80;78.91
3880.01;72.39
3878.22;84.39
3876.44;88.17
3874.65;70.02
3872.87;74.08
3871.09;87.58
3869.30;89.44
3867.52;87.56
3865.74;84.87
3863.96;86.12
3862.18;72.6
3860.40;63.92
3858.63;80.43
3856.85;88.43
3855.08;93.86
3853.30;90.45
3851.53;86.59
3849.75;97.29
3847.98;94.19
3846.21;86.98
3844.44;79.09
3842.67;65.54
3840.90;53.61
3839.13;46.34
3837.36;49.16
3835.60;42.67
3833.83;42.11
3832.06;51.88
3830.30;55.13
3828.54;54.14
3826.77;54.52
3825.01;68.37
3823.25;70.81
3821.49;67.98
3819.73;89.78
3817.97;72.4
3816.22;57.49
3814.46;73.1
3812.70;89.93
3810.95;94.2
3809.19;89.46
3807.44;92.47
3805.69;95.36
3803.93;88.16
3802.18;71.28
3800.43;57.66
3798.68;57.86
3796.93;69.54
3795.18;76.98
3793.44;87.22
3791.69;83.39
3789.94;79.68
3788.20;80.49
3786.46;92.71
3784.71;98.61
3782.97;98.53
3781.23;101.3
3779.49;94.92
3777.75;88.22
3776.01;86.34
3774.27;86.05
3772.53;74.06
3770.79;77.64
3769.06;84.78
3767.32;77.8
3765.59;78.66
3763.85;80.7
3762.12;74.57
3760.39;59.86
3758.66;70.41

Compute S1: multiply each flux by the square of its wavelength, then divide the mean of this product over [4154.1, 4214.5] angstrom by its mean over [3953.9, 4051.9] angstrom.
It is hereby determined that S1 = 1.26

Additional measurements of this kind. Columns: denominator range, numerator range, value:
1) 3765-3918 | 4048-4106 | 1.38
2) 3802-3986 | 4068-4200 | 1.58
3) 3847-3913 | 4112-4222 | 1.46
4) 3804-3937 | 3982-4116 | 1.45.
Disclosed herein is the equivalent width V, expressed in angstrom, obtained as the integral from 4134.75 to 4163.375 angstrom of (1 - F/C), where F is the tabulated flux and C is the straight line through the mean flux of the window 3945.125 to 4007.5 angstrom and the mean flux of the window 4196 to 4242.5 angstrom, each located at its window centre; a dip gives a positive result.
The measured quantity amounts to -3.2 angstrom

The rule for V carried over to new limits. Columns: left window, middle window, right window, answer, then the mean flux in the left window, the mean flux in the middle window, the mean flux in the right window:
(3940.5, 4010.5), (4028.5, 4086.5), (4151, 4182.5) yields -4.9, 77.8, 95.3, 102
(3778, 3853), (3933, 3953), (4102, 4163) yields 7.2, 75.4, 54.6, 100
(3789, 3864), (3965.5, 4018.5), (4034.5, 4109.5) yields 3.3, 73.5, 83.2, 95.6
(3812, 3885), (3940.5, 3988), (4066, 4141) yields 8.5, 73.7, 69.6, 98.2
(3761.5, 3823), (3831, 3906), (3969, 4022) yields 7.7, 81.9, 75.2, 87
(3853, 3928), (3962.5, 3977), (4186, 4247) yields 6.8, 78.8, 44.2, 97.6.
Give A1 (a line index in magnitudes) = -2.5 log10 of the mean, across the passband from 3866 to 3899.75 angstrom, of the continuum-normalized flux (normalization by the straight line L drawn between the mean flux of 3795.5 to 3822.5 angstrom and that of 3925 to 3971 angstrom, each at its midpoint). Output -0.16 mag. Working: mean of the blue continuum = 77.7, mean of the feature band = 77.6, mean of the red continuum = 57.1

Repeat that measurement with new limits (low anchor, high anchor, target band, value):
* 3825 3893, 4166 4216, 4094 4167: -0.05 mag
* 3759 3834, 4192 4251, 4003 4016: -0.13 mag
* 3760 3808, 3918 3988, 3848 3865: -0.15 mag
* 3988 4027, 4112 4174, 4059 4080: 0.07 mag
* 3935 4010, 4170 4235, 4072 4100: -0.16 mag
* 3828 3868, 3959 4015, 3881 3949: 0.13 mag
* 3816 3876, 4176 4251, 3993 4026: -0.16 mag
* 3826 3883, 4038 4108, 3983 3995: -0.10 mag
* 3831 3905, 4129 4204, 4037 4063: -0.08 mag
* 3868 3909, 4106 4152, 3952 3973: 0.35 mag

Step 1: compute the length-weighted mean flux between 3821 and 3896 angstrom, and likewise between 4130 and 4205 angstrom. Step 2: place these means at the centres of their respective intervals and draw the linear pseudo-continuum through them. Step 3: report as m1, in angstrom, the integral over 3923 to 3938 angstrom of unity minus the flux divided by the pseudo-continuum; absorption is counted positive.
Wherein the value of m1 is 6.67 angstrom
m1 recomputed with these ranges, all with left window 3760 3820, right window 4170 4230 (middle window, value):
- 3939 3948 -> 2.8 angstrom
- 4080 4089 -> -0.4 angstrom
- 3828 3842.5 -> 5.8 angstrom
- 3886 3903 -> 2.4 angstrom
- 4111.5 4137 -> -1.8 angstrom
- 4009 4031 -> -2.0 angstrom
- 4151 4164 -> -0.8 angstrom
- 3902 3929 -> 2.8 angstrom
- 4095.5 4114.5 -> 0.4 angstrom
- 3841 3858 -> -0.2 angstrom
